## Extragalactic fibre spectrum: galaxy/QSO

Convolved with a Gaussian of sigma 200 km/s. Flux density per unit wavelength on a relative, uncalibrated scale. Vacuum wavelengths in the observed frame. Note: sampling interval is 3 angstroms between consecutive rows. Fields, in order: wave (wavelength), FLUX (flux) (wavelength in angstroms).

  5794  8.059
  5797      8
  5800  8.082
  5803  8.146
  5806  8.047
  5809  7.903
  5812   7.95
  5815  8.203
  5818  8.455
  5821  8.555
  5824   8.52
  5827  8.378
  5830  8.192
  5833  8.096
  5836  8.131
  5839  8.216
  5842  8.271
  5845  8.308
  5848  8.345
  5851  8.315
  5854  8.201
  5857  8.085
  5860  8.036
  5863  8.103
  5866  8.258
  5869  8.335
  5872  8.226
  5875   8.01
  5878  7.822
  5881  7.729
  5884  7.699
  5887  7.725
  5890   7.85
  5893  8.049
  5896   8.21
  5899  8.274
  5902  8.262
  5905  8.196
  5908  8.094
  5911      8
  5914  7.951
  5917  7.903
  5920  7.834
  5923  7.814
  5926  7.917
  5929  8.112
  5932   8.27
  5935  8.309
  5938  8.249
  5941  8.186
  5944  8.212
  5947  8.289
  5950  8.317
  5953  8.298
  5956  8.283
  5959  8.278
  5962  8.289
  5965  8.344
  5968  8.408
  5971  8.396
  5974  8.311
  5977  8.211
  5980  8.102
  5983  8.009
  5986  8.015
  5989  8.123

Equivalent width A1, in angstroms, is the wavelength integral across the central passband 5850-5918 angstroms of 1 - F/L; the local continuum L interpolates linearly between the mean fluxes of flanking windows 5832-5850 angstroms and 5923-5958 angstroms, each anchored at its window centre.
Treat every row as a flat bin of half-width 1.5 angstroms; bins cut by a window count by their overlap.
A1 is 1.4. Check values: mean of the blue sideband 8.23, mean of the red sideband 8.21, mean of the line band 8.06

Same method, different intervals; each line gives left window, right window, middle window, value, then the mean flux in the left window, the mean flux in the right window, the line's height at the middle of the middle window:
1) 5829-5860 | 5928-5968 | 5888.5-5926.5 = 1.0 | 8.21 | 8.27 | 8.25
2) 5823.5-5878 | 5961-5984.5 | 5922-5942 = 0.3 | 8.21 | 8.26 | 8.24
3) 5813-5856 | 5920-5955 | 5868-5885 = 0.6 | 8.29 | 8.17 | 8.24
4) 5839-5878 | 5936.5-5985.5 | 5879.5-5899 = 0.7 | 8.19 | 8.26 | 8.21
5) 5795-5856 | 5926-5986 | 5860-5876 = 0.1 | 8.21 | 8.24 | 8.22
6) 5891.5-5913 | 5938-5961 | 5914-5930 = 0.6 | 8.15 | 8.27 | 8.2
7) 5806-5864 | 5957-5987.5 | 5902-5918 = 0.3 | 8.22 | 8.24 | 8.23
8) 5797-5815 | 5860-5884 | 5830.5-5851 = -0.5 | 8.04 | 8.04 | 8.04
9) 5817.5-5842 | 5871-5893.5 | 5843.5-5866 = -0.3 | 8.31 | 7.87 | 8.1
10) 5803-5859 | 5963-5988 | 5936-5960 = -0.1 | 8.23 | 8.22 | 8.22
